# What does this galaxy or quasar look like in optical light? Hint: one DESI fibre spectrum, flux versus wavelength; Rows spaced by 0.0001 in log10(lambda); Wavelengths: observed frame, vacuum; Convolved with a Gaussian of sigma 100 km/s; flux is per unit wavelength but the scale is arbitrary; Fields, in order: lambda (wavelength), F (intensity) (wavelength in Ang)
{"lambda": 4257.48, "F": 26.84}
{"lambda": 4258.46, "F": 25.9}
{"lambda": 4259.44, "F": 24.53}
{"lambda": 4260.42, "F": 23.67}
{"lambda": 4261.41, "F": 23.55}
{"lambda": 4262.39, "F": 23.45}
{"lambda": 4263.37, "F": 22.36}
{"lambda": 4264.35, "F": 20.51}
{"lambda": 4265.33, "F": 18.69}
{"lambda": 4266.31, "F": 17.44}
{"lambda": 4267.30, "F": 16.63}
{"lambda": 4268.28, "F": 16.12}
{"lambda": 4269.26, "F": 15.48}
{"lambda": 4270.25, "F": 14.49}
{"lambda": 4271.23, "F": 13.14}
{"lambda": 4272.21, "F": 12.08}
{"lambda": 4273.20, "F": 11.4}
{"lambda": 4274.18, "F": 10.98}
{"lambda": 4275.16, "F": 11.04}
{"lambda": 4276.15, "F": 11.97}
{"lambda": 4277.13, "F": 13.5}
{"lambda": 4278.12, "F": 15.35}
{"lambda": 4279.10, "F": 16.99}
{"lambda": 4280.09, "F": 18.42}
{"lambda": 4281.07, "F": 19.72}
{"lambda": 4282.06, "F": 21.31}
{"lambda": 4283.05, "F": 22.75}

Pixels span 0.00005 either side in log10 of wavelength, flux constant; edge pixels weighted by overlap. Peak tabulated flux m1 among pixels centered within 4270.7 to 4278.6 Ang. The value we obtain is 15.35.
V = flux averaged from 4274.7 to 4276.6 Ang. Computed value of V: 11.5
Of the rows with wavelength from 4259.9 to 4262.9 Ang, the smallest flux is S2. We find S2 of 23.45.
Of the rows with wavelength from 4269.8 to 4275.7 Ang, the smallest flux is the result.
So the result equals 10.98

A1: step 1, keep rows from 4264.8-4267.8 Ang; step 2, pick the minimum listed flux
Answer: 16.63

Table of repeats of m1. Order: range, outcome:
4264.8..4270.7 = 18.69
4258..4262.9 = 25.9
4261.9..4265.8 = 23.45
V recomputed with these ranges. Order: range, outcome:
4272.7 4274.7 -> 11.2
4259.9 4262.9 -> 23.5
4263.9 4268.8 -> 17.8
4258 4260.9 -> 24.7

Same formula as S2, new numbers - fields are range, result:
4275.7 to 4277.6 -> 11.97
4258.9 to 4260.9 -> 23.67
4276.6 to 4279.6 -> 13.5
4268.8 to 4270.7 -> 14.49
